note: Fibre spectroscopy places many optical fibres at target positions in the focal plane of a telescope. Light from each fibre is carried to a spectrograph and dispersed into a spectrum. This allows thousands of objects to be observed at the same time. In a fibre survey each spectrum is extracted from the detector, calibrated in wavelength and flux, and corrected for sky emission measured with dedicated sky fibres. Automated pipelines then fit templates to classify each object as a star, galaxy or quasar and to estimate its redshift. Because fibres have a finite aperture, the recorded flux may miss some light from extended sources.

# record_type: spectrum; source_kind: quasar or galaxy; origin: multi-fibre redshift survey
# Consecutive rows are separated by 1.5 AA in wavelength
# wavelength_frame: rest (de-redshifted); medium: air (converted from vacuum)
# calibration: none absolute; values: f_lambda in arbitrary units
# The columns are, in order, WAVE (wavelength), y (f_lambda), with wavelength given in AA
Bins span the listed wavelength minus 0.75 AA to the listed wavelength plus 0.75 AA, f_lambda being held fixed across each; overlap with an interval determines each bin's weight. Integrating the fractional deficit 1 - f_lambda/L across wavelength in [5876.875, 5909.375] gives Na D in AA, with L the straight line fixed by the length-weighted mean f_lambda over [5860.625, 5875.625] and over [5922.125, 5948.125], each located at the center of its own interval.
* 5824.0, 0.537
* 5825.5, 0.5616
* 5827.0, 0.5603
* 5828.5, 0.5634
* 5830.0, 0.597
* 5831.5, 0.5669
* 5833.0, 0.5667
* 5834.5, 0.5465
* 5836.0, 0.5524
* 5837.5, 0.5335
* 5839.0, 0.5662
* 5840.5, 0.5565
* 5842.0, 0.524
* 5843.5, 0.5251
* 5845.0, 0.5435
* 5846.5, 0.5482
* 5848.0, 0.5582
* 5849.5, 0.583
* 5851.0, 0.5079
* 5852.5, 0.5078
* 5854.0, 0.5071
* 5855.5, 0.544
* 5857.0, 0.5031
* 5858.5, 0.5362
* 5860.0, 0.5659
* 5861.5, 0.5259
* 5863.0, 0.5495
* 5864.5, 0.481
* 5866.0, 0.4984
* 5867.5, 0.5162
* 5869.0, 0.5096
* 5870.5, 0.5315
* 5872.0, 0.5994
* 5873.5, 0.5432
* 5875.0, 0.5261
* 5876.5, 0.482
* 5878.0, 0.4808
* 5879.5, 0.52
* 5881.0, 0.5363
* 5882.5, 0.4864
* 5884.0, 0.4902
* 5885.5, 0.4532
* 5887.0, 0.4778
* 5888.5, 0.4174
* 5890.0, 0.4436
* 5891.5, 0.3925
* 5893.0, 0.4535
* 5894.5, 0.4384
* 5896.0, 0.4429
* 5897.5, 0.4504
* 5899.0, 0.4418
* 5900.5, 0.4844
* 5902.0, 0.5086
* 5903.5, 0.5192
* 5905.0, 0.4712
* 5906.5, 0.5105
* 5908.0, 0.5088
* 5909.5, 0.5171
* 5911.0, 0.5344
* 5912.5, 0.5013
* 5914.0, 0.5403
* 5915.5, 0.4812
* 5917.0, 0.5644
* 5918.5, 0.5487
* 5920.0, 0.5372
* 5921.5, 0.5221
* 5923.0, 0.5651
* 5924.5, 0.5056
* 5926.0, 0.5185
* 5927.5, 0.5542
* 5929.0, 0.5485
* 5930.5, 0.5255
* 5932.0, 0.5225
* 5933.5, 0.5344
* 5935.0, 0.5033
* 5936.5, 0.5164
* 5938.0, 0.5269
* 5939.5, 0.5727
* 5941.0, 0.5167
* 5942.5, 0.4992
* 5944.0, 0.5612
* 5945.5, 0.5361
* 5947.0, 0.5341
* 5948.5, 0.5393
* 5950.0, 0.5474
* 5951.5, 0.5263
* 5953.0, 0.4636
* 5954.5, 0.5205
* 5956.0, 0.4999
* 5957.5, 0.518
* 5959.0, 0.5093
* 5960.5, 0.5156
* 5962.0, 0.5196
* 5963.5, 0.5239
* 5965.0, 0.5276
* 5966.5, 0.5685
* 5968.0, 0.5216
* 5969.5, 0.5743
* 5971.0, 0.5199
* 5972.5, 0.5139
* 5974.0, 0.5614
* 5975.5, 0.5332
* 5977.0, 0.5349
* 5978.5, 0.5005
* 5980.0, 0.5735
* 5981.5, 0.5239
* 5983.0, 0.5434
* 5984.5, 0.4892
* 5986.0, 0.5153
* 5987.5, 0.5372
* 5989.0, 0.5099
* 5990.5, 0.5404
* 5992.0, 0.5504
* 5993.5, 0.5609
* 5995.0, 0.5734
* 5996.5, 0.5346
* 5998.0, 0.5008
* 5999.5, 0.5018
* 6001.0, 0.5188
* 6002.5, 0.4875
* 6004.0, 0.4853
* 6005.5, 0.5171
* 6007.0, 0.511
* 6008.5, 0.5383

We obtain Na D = 3.4 AA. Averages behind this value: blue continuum 0.528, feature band 0.474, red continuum 0.532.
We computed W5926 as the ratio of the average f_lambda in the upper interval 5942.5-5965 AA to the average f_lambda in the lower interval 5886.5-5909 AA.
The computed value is 1.12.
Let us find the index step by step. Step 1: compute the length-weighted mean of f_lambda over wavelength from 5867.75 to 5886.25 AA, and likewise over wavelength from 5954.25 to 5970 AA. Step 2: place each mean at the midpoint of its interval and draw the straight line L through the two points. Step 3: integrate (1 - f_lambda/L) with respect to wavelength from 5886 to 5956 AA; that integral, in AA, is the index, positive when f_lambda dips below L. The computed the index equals 1.8 AA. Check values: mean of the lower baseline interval 0.513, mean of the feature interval 0.507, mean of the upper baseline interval 0.527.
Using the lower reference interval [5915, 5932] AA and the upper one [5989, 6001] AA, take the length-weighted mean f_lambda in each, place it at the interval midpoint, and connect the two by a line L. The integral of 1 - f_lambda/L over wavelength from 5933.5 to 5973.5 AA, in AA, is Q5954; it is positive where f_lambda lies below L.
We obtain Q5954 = 0.6 AA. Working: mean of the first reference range 0.534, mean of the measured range 0.526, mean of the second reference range 0.535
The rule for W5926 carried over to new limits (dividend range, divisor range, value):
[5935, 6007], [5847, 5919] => 1.04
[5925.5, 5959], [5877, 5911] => 1.11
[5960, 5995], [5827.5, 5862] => 0.98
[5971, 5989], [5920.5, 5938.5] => 1.00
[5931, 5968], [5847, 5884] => 1.00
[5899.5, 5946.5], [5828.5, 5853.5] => 0.95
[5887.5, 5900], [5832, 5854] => 0.80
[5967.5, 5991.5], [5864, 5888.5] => 1.05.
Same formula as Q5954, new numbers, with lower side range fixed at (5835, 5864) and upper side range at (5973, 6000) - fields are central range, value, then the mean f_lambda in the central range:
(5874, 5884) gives 0.60 AA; 0.505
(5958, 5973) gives 0.11 AA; 0.529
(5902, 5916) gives 0.68 AA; 0.51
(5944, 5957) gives 0.27 AA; 0.523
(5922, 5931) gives -0.02 AA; 0.536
